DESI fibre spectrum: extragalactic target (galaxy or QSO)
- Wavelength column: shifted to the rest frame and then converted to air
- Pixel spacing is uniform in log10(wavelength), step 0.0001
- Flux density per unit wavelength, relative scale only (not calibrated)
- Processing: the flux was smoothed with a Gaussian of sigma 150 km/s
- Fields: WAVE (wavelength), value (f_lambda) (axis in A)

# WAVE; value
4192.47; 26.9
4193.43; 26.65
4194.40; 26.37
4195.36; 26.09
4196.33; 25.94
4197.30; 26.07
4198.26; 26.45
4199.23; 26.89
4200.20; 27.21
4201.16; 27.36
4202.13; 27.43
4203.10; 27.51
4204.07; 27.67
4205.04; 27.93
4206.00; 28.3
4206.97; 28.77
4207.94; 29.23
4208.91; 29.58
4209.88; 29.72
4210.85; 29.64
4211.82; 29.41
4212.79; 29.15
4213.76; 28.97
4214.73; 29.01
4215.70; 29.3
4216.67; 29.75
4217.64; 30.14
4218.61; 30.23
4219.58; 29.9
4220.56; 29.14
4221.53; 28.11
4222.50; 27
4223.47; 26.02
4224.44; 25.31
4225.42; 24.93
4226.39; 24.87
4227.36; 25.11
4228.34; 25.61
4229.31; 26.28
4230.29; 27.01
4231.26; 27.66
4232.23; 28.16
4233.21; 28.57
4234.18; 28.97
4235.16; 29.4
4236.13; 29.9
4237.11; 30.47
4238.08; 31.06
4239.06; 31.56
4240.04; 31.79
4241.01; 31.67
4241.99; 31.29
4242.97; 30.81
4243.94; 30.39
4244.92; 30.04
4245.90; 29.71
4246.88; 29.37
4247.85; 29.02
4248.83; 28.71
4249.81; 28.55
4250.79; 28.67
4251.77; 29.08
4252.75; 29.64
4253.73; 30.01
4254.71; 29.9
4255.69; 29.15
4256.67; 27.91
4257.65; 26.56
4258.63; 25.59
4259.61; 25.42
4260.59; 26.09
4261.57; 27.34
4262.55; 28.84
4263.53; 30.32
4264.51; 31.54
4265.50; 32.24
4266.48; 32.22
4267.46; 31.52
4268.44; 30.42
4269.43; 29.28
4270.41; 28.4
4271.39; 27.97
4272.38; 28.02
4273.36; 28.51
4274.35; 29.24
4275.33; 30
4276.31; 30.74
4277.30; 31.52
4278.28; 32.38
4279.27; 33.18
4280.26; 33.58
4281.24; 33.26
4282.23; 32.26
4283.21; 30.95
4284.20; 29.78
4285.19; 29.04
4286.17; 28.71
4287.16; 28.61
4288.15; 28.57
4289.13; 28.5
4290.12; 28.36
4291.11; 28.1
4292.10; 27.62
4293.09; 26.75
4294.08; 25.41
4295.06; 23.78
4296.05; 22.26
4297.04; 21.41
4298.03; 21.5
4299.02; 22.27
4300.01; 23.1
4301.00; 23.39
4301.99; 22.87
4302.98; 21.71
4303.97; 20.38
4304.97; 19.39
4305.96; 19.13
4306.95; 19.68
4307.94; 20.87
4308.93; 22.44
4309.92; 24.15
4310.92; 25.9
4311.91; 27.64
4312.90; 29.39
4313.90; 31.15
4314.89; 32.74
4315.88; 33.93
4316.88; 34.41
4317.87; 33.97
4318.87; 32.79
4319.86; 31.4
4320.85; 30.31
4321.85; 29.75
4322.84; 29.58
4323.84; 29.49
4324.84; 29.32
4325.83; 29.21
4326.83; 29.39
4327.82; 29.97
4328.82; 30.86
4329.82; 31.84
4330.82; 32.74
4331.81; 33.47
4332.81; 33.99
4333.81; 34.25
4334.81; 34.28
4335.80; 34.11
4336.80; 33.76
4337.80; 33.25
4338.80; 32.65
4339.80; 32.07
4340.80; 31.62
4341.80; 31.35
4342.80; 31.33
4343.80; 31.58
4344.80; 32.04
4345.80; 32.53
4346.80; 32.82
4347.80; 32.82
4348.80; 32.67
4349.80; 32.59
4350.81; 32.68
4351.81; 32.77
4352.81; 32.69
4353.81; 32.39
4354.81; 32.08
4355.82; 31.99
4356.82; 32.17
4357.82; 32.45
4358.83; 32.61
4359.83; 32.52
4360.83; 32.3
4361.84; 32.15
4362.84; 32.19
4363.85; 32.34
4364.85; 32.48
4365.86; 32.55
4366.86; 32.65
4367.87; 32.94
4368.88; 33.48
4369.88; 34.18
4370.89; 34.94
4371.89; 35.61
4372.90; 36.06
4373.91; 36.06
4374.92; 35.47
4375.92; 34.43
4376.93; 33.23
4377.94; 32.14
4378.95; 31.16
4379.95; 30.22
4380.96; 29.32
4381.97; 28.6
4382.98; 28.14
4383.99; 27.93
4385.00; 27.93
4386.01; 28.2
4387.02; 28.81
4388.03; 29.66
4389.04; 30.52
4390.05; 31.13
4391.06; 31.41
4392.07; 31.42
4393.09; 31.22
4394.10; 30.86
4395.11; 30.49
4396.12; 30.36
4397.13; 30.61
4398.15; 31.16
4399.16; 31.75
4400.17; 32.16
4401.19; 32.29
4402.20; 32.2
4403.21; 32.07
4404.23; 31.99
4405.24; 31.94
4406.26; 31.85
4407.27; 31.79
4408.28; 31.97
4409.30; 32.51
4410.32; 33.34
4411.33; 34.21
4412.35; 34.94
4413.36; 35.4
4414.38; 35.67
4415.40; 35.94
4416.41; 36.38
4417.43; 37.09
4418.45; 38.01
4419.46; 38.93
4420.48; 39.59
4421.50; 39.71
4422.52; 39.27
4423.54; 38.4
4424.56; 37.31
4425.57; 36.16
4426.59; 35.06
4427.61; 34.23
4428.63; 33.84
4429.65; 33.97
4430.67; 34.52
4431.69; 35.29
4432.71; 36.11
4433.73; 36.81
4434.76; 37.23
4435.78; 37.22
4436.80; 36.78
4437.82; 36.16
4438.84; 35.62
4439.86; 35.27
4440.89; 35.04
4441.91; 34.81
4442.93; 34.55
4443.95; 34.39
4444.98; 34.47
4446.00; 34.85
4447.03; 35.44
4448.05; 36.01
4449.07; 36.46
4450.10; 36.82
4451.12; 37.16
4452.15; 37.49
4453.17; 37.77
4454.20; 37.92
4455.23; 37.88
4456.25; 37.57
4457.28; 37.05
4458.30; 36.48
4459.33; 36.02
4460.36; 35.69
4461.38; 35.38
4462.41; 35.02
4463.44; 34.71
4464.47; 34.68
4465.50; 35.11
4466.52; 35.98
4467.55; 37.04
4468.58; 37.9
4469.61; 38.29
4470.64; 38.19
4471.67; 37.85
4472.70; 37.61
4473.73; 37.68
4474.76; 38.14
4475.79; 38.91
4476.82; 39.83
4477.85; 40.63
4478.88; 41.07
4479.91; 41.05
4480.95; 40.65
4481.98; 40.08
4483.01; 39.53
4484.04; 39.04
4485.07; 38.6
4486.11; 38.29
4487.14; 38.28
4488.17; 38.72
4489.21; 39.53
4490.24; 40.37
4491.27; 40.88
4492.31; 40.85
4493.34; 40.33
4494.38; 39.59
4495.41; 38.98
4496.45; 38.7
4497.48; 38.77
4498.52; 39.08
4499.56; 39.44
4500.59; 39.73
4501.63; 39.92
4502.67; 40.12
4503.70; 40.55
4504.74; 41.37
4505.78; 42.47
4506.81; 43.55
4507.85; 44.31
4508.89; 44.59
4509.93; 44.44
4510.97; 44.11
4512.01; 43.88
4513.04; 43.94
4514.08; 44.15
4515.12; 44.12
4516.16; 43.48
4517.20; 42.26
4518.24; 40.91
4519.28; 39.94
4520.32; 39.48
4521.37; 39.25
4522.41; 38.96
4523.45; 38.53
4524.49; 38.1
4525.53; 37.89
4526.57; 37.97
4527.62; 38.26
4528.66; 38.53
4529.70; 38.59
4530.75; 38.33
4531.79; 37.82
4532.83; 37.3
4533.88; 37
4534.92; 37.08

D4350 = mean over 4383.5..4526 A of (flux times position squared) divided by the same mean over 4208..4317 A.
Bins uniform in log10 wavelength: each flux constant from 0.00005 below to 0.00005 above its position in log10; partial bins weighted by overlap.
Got 1.43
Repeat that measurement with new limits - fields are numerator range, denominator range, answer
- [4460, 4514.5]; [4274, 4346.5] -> 1.48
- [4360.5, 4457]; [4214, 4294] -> 1.25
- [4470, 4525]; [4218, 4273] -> 1.58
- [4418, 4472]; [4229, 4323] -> 1.39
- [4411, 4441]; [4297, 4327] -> 1.44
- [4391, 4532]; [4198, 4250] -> 1.46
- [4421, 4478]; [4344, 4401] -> 1.18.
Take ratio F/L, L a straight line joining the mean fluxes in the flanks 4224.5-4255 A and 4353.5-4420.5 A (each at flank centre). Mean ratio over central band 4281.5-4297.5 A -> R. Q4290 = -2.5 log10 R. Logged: 0.09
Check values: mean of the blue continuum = 28.9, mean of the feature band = 27.6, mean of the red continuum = 32.5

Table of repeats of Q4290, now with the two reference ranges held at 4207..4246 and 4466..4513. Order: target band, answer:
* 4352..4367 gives 0.069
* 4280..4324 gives 0.184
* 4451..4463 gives 0.055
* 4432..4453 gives 0.061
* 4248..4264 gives 0.069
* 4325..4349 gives 0.043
